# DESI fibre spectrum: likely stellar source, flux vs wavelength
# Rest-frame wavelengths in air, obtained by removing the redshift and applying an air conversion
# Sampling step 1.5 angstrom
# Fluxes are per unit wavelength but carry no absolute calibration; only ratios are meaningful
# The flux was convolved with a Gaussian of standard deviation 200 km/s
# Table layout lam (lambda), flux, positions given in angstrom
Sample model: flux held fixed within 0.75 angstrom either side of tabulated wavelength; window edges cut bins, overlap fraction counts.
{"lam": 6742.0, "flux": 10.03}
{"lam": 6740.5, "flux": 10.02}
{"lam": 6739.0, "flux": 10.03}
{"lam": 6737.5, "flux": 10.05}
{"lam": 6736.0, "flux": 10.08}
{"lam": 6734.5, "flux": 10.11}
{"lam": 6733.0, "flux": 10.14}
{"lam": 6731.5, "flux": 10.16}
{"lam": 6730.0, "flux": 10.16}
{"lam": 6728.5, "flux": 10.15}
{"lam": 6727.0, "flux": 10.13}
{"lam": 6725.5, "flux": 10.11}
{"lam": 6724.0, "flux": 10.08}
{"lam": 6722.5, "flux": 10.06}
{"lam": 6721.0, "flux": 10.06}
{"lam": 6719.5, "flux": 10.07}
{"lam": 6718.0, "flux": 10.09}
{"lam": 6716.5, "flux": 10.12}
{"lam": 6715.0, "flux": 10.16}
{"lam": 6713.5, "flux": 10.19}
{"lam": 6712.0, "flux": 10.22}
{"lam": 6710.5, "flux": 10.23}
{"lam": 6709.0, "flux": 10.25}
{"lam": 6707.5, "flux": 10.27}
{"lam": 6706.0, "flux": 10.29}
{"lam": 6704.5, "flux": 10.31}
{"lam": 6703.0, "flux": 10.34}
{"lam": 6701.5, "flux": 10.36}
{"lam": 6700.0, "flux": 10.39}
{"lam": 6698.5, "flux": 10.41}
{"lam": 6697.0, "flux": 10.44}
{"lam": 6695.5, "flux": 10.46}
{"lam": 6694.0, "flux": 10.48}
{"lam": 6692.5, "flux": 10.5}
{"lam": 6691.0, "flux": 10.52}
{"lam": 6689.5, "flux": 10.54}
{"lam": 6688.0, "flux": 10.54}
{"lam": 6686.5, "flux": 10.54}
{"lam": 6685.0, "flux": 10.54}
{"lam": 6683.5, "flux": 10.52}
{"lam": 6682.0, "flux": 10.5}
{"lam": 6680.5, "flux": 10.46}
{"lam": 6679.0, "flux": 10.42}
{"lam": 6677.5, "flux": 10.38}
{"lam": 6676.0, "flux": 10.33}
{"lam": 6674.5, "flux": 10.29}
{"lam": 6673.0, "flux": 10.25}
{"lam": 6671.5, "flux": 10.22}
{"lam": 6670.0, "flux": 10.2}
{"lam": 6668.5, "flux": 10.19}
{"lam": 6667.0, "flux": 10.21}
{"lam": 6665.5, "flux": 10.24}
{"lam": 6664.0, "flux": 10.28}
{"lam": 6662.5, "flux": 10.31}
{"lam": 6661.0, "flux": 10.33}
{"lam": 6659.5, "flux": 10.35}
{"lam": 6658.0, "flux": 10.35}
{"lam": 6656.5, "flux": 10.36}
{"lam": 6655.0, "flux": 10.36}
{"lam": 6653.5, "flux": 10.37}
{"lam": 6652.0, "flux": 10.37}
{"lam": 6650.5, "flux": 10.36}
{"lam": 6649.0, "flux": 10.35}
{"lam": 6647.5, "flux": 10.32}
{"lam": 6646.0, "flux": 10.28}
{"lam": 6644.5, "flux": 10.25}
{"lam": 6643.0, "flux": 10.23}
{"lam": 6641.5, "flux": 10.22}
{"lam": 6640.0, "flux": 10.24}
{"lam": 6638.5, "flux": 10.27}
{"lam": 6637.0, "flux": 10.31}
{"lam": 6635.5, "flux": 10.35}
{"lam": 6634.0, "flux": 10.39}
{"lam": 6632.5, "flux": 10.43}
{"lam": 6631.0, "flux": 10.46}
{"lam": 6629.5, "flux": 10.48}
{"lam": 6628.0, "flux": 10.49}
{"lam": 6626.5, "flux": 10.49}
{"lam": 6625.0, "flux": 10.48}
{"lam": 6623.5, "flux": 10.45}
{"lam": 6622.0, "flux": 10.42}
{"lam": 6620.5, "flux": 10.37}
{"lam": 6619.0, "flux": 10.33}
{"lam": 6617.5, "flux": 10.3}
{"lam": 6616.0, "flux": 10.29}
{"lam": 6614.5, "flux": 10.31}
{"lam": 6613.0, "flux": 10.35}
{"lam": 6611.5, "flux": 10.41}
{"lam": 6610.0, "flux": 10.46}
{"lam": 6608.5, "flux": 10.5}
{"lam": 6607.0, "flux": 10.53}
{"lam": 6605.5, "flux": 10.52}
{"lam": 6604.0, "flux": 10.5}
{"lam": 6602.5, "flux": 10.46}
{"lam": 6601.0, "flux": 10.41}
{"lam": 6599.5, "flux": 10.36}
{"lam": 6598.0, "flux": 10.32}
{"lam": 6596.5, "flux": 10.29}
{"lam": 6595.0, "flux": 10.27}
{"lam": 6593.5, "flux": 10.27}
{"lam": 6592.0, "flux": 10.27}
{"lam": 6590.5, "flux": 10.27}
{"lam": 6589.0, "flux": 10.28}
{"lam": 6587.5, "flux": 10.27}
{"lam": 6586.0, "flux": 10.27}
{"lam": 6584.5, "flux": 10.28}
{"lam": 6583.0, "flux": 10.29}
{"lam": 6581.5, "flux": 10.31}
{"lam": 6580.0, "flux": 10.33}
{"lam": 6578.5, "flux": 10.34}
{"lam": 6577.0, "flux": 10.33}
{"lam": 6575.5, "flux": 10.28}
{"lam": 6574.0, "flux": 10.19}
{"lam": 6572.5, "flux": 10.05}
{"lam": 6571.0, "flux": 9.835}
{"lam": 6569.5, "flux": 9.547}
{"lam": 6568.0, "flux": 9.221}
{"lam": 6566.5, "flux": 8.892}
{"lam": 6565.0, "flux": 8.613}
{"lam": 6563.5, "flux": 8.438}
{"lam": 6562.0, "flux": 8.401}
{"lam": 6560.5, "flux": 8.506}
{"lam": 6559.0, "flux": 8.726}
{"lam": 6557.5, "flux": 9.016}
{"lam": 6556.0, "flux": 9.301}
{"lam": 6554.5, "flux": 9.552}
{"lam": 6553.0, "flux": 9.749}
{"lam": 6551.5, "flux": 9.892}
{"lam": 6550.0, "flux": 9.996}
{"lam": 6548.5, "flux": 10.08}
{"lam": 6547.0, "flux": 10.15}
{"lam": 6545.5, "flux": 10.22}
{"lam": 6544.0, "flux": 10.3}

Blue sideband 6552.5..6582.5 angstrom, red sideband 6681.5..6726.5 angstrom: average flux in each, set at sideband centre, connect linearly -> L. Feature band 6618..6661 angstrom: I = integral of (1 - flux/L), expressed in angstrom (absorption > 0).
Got -1.9 angstrom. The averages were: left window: 9.49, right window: 10.3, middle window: 10.4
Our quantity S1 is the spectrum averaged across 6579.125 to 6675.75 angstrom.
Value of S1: 10.3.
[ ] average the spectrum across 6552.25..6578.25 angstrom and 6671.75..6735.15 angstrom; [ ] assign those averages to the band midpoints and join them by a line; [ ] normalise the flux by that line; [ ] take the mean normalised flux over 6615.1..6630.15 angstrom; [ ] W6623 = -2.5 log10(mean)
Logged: -0.07 mag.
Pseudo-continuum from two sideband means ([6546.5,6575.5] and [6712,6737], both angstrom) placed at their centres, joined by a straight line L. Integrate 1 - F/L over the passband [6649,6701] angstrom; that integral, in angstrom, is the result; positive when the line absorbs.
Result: -2.5 angstrom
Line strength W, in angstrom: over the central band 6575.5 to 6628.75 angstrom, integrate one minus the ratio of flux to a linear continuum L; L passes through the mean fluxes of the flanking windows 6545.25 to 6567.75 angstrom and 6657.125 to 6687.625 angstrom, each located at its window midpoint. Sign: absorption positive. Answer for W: -3.7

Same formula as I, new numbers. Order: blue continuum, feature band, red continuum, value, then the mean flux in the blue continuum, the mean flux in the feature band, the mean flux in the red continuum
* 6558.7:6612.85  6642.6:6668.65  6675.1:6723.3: -0.26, 9.99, 10.3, 10.3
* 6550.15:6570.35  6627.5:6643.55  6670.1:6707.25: -0.79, 9.1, 10.4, 10.4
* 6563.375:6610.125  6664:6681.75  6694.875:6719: -0.11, 10.1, 10.3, 10.3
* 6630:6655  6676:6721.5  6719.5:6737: -0.76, 10.3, 10.4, 10.1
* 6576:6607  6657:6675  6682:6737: 0.06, 10.3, 10.3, 10.3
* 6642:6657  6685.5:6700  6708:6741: -0.40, 10.3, 10.5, 10.1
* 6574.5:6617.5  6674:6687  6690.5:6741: -0.24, 10.3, 10.4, 10.2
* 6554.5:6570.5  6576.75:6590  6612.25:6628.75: -1.20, 8.91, 10.3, 10.4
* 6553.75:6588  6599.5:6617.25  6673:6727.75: -1.11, 9.6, 10.4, 10.3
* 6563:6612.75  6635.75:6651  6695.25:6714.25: -0.11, 10.1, 10.3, 10.3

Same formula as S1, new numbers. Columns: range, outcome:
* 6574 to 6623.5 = 10.3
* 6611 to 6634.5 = 10.4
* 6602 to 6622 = 10.4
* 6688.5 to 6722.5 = 10.3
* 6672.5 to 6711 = 10.4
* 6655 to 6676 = 10.3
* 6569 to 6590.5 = 10.2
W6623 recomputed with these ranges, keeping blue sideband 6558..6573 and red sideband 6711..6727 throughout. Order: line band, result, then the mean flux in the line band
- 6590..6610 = -0.13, 10.4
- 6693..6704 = -0.05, 10.4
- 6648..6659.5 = -0.08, 10.4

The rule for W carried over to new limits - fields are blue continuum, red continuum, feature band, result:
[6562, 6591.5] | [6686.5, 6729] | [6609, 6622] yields -0.5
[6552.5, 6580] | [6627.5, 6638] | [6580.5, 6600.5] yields -1.1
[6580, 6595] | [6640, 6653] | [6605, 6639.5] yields -0.4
